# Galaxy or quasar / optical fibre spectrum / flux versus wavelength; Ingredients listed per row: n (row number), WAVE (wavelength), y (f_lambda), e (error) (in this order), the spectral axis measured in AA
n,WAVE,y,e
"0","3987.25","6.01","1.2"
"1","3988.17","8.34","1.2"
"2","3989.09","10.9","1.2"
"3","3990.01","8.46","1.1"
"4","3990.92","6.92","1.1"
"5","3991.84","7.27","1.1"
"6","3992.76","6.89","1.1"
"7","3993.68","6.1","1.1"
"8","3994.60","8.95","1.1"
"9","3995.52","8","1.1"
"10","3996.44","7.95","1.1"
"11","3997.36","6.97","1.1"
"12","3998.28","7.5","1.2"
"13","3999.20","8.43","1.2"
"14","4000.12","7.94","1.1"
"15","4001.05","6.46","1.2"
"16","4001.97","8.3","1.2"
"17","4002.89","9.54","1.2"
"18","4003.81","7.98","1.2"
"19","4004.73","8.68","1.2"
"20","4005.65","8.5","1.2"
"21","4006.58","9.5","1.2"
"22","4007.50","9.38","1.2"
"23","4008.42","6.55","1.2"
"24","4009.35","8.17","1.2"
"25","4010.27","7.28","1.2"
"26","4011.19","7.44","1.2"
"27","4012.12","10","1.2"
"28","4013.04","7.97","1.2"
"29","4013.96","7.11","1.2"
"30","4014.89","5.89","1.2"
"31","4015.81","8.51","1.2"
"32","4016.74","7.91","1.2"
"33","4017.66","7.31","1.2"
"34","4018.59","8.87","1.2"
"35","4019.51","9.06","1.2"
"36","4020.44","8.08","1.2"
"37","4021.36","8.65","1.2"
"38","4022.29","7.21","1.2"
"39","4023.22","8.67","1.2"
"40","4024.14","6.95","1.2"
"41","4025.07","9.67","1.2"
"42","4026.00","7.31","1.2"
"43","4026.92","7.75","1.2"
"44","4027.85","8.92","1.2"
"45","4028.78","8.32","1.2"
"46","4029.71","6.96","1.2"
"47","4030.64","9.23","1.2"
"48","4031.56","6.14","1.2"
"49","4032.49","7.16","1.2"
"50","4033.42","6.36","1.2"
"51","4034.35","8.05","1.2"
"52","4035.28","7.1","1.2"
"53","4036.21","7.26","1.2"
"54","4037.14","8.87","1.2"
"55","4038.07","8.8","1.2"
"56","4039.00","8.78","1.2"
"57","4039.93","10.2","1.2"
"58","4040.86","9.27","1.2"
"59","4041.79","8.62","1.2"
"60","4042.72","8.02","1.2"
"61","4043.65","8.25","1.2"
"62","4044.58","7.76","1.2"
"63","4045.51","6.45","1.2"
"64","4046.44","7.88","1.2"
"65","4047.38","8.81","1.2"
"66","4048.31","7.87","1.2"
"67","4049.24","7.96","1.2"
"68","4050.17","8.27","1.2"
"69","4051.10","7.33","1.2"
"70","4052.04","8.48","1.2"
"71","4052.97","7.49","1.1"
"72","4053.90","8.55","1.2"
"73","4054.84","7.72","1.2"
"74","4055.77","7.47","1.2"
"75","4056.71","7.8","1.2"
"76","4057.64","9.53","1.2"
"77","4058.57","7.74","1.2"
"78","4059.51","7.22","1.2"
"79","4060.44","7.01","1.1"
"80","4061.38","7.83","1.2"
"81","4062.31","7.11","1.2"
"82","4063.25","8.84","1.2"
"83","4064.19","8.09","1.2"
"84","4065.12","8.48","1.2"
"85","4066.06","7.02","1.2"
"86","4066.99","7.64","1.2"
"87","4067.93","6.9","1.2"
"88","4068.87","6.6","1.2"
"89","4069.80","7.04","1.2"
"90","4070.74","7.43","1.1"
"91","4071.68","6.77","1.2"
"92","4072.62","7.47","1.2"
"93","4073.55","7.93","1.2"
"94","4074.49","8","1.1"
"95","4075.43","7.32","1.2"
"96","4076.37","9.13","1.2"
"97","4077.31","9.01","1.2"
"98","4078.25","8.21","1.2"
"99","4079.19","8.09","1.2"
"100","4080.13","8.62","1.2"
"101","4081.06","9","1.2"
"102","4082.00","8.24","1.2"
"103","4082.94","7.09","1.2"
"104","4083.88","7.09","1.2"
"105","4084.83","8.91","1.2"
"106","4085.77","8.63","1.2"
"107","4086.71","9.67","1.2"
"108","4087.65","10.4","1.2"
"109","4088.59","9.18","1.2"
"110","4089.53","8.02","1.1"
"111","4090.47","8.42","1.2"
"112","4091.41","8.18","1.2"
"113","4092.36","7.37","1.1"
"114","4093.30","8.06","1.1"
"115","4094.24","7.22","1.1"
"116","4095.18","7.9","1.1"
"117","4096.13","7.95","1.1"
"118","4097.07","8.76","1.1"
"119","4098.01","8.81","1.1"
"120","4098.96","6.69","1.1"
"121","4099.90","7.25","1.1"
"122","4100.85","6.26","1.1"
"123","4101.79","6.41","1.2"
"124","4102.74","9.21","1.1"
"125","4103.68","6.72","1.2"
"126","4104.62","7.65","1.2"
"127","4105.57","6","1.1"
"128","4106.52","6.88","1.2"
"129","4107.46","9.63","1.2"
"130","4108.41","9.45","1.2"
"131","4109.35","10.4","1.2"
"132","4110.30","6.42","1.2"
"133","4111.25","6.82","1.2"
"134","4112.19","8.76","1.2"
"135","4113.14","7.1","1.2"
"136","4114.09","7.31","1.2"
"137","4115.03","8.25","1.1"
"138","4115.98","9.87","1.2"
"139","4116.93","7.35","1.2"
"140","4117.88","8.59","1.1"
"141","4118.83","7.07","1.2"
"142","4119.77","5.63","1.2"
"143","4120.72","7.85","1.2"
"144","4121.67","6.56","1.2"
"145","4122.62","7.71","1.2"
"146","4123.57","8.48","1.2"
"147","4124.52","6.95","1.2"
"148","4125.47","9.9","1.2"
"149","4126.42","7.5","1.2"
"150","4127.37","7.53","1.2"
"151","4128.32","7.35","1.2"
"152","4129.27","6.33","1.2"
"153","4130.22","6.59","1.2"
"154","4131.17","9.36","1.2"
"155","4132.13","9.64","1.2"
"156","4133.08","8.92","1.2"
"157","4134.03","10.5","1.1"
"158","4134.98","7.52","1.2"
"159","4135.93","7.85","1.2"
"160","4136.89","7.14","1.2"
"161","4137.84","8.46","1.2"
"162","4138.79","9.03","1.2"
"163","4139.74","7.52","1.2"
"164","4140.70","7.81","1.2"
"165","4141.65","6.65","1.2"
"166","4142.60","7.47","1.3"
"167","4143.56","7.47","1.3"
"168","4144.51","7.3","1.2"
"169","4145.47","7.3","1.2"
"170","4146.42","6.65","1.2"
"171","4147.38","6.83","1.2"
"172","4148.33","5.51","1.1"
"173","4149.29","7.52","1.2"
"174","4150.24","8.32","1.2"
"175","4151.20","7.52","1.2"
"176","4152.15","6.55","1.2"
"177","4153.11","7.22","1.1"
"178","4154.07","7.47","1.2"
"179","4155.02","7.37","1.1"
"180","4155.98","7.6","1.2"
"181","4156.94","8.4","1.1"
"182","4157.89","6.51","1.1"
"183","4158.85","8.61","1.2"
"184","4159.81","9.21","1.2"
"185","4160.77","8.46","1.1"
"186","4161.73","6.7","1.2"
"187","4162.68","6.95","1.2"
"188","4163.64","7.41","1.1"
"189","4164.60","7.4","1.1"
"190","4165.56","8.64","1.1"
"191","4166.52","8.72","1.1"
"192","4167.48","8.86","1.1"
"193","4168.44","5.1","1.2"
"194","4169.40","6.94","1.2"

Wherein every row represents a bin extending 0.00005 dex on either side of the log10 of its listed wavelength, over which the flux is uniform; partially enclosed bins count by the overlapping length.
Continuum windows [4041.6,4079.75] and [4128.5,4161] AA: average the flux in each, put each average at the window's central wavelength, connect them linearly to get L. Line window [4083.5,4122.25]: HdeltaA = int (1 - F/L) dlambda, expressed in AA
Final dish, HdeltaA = -0.7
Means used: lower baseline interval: 7.83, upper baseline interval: 7.71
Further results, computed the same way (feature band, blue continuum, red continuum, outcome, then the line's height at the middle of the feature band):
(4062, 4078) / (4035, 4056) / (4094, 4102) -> 0.3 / 7.86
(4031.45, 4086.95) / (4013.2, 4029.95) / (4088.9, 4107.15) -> -1.1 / 7.79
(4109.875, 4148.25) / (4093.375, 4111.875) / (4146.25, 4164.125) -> -0.7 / 7.57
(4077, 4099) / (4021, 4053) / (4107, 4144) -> -1.0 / 7.99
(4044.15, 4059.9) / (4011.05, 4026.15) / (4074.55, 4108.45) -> 0.3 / 8.07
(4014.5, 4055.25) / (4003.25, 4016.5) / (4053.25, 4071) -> -0.7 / 7.89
